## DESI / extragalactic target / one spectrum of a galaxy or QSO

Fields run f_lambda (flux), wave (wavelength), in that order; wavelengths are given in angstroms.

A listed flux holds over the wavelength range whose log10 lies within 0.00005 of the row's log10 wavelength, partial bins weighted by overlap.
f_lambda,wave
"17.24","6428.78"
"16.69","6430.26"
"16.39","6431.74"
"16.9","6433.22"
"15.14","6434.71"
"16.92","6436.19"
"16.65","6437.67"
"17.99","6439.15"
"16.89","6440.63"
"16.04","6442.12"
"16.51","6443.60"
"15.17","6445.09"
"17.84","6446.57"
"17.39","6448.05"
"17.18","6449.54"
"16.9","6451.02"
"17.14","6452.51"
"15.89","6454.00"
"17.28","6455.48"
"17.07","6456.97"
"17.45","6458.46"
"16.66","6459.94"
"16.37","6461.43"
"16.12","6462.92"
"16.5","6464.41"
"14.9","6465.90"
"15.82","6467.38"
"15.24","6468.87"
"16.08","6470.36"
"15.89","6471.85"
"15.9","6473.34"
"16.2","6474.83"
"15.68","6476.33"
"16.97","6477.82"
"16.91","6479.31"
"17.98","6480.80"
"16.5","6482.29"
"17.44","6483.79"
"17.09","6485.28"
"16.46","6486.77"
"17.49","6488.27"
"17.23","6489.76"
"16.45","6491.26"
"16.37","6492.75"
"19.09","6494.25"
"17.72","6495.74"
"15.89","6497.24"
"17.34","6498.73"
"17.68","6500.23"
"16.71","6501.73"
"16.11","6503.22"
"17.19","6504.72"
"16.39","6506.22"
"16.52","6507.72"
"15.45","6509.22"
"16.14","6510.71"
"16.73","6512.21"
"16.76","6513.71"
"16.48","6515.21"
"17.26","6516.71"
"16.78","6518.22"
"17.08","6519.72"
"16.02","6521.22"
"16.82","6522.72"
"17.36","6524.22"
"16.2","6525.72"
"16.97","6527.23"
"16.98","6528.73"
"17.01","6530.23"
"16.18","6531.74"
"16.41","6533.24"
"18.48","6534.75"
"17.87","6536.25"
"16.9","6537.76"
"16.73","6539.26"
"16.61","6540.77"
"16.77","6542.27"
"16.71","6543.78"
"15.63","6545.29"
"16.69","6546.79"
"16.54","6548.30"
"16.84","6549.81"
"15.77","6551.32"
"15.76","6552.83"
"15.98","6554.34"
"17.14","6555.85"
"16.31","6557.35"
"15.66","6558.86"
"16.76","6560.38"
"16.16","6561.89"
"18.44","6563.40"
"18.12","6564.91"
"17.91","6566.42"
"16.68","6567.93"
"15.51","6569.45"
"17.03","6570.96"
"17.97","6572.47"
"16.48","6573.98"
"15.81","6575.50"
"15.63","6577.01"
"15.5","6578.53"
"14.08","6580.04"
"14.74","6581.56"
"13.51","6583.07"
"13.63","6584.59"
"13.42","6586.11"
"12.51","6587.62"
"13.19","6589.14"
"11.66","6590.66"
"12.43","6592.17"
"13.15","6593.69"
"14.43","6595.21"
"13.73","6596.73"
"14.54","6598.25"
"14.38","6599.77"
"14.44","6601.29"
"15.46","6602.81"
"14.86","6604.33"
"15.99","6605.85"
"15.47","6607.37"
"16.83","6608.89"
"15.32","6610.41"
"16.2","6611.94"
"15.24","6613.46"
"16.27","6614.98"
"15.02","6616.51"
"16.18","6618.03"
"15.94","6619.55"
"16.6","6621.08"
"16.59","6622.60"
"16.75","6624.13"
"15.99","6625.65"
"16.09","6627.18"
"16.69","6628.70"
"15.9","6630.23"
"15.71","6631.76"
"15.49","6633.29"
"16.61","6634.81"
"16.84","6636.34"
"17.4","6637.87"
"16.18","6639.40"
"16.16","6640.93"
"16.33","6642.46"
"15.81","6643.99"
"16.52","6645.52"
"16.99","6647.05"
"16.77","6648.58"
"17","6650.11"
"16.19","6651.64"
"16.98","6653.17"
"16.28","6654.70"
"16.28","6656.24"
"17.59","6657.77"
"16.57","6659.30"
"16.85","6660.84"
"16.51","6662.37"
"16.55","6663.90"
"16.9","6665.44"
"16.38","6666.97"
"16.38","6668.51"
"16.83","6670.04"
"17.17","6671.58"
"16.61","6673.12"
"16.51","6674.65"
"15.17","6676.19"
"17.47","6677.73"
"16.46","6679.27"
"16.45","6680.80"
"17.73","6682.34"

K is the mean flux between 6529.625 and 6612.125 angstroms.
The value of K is 15.7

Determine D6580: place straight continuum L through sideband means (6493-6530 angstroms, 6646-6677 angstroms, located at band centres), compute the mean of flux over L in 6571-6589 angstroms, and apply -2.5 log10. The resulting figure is 0.128 mag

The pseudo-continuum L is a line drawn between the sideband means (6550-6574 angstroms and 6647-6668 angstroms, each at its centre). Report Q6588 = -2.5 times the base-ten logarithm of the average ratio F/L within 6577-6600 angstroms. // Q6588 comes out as 0.22 mag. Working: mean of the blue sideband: 16.7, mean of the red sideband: 16.7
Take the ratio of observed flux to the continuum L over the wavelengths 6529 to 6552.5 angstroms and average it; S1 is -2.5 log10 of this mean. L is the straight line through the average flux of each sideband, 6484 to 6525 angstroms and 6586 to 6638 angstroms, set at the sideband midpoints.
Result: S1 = -0.03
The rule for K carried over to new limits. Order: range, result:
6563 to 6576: 17.1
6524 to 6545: 16.9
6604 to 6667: 16.3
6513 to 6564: 16.7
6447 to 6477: 16.4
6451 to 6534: 16.7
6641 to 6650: 16.5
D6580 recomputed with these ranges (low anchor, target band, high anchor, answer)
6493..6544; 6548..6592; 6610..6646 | 0.06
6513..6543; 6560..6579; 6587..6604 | -0.13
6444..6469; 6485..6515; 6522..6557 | -0.01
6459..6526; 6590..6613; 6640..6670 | 0.14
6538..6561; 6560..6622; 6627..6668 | 0.08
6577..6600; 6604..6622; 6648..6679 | -0.09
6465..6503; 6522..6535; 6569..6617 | -0.06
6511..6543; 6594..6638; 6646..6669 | 0.07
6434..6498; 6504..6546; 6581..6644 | -0.04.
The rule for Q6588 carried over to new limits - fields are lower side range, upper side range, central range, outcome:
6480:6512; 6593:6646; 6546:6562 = 0.002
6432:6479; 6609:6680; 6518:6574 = -0.022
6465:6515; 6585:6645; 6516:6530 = -0.037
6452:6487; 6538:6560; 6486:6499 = -0.043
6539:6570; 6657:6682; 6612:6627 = 0.038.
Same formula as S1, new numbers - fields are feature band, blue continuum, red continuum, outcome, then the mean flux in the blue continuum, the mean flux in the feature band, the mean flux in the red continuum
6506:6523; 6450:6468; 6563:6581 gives 0.000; 16.5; 16.5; 16.5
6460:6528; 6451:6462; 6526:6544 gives 0.017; 16.8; 16.6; 17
